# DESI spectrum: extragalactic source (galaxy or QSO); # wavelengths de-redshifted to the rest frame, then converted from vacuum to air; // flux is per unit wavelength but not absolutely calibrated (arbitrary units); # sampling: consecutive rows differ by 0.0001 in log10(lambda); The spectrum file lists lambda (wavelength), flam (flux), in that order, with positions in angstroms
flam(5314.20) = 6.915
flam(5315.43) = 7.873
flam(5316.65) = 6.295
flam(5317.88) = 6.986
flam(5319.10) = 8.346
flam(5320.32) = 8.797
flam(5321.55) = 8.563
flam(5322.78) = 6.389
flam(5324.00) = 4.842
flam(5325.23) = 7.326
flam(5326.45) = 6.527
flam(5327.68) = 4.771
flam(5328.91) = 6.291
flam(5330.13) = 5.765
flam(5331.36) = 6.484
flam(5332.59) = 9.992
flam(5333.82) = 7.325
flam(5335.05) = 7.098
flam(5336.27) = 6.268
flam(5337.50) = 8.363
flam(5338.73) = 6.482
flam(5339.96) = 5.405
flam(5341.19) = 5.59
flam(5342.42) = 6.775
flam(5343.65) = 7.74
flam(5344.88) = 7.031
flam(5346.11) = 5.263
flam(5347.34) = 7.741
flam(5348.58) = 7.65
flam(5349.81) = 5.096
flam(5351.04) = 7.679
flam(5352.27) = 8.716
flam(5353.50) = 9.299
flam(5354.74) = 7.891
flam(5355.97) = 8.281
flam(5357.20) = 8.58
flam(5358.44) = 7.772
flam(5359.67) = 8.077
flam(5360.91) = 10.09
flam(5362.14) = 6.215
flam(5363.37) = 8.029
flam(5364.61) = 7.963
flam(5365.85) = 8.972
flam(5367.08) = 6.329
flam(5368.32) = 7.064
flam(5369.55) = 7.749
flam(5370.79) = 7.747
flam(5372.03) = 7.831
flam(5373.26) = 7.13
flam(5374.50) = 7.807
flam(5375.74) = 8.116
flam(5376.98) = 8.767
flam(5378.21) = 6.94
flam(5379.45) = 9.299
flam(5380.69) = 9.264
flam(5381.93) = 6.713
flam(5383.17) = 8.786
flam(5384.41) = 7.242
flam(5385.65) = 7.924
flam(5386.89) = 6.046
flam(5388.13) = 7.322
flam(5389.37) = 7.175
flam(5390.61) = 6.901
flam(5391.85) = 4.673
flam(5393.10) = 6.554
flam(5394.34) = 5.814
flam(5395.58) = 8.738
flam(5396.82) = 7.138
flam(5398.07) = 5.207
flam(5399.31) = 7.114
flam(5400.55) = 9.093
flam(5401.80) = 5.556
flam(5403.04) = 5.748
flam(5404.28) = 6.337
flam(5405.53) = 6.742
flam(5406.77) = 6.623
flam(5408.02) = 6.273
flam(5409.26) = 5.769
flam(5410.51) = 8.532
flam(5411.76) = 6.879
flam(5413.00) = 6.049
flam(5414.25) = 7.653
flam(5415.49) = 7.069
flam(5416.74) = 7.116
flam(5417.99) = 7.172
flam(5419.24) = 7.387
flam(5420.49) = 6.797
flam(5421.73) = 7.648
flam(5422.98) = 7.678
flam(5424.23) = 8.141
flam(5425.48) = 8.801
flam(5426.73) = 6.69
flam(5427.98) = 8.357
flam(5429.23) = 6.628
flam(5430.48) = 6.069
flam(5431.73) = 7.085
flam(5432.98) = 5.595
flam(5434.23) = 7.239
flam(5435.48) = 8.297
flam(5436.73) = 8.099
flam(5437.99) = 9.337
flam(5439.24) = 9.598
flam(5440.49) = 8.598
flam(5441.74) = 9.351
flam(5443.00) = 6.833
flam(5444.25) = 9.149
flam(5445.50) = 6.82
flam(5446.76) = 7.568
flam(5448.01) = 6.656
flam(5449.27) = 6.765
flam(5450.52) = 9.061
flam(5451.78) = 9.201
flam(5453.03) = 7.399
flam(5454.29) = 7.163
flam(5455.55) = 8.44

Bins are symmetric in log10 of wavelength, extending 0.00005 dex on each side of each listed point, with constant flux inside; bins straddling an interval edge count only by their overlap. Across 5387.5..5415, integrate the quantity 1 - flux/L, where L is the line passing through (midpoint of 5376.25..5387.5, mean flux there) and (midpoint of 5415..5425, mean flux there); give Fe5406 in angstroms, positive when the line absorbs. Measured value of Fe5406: 3.3 angstroms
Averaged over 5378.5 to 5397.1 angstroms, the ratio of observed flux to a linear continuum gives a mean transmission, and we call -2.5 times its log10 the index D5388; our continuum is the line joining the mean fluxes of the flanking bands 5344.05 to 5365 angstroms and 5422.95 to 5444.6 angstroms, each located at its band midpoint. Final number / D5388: 0.07 mag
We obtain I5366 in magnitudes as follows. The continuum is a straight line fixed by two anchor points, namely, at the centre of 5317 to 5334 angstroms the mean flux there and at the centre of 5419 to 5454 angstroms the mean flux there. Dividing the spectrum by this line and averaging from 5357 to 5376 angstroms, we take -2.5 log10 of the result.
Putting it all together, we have -0.08 mag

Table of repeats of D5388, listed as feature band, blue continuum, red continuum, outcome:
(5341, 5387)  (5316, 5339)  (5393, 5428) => -0.100 mag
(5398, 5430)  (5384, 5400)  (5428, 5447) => 0.028 mag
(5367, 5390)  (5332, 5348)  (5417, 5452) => -0.056 mag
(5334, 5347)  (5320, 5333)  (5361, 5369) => 0.069 mag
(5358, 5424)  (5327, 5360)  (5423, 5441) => 0.024 mag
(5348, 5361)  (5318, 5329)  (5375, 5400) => -0.134 mag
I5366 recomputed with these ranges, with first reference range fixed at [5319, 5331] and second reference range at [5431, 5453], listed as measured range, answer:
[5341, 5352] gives 0.01 mag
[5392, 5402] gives 0.09 mag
